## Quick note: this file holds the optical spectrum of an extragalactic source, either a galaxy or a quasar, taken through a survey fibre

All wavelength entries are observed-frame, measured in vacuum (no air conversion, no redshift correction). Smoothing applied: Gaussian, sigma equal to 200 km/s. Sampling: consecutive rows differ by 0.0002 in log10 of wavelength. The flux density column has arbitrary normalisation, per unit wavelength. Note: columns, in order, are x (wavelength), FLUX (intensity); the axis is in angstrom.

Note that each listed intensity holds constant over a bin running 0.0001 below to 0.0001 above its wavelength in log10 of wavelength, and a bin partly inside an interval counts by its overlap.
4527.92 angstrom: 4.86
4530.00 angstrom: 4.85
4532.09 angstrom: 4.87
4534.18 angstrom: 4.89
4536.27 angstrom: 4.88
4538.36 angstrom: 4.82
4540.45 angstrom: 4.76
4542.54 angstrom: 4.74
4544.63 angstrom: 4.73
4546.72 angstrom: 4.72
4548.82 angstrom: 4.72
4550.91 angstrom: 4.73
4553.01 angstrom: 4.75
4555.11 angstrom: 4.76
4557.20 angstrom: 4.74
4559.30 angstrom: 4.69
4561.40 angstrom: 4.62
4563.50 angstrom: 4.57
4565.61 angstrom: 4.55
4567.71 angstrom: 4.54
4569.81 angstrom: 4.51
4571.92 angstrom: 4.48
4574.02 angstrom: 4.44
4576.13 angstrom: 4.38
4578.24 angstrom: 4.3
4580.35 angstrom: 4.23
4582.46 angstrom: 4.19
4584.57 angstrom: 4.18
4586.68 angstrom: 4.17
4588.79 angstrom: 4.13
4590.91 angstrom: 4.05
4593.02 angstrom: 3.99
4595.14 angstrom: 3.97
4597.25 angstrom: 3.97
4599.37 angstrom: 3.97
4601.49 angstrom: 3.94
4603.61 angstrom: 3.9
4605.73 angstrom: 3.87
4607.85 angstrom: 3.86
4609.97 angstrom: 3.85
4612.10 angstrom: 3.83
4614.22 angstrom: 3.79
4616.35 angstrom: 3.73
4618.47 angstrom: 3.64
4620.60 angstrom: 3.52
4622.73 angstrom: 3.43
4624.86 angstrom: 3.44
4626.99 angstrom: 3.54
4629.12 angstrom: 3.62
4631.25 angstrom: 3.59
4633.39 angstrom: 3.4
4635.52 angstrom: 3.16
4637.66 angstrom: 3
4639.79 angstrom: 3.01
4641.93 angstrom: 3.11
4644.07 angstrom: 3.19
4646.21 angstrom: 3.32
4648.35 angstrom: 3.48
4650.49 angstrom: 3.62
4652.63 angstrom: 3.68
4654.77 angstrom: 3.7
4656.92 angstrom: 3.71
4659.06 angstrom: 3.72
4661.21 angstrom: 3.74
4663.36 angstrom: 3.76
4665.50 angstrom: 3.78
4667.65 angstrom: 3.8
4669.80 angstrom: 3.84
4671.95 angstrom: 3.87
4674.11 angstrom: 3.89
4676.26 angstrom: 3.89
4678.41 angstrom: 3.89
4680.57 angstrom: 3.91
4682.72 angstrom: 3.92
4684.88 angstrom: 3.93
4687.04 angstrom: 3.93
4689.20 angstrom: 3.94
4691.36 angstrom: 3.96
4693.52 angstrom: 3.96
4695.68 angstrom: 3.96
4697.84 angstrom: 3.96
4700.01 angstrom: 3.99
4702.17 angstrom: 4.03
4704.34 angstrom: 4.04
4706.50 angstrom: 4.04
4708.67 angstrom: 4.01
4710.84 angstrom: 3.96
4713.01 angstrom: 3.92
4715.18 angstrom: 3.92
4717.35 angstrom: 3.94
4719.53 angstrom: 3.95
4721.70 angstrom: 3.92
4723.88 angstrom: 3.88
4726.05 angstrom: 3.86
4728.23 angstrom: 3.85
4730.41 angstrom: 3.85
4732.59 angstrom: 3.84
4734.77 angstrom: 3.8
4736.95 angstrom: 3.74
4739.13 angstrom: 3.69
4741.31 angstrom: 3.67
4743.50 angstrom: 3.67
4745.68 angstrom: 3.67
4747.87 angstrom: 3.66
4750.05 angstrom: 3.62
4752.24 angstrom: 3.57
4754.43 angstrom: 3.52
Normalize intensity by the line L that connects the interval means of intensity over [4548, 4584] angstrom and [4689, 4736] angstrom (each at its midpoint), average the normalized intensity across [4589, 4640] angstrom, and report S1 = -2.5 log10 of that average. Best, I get 0.18 mag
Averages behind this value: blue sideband 4.53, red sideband 3.93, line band 3.69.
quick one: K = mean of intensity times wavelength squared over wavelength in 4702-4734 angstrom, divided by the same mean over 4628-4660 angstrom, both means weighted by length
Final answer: 1.2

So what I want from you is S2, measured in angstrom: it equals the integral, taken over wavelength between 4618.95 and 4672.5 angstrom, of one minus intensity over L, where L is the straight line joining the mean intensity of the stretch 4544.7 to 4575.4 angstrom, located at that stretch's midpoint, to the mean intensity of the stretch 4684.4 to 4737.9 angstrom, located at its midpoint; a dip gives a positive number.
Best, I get 8.97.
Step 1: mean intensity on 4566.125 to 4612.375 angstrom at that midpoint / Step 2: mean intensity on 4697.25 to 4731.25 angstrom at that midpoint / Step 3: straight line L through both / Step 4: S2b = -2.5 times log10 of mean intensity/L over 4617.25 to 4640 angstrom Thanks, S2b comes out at 0.19 mag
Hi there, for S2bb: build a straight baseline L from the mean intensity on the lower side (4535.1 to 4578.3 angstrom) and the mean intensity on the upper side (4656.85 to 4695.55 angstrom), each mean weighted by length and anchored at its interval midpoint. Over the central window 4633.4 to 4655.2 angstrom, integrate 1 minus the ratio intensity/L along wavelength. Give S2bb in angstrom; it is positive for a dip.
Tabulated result 4.0 angstrom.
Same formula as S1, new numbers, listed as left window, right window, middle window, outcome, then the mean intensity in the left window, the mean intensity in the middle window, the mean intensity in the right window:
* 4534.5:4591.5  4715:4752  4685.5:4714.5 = -0.01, 4.54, 3.98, 3.79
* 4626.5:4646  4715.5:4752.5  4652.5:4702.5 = -0.11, 3.28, 3.87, 3.78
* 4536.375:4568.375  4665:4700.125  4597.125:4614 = 0.13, 4.7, 3.89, 3.91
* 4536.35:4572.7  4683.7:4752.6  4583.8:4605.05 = 0.12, 4.68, 4.02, 3.87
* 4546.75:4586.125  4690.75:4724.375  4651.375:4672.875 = 0.11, 4.52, 3.76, 3.97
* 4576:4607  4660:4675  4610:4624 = 0.09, 4.07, 3.67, 3.81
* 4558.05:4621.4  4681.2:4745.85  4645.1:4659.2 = 0.12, 4.13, 3.6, 3.9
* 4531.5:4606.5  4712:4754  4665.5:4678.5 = 0.05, 4.44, 3.85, 3.79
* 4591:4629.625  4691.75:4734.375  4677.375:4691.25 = -0.01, 3.78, 3.92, 3.94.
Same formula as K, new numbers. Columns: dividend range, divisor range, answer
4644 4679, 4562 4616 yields 0.92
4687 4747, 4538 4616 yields 0.96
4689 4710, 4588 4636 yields 1.11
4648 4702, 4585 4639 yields 1.06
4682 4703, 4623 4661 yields 1.18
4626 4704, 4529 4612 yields 0.87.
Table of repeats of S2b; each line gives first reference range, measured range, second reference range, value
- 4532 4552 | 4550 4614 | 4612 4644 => -0.03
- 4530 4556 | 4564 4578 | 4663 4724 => 0.04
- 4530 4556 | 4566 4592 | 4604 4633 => -0.01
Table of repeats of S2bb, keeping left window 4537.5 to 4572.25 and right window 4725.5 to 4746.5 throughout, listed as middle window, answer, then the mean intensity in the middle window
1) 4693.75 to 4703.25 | -0.1 angstrom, 3.98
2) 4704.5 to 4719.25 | -0.3 angstrom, 3.97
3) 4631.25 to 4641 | 2.5 angstrom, 3.19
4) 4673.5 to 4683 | 0.4 angstrom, 3.9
